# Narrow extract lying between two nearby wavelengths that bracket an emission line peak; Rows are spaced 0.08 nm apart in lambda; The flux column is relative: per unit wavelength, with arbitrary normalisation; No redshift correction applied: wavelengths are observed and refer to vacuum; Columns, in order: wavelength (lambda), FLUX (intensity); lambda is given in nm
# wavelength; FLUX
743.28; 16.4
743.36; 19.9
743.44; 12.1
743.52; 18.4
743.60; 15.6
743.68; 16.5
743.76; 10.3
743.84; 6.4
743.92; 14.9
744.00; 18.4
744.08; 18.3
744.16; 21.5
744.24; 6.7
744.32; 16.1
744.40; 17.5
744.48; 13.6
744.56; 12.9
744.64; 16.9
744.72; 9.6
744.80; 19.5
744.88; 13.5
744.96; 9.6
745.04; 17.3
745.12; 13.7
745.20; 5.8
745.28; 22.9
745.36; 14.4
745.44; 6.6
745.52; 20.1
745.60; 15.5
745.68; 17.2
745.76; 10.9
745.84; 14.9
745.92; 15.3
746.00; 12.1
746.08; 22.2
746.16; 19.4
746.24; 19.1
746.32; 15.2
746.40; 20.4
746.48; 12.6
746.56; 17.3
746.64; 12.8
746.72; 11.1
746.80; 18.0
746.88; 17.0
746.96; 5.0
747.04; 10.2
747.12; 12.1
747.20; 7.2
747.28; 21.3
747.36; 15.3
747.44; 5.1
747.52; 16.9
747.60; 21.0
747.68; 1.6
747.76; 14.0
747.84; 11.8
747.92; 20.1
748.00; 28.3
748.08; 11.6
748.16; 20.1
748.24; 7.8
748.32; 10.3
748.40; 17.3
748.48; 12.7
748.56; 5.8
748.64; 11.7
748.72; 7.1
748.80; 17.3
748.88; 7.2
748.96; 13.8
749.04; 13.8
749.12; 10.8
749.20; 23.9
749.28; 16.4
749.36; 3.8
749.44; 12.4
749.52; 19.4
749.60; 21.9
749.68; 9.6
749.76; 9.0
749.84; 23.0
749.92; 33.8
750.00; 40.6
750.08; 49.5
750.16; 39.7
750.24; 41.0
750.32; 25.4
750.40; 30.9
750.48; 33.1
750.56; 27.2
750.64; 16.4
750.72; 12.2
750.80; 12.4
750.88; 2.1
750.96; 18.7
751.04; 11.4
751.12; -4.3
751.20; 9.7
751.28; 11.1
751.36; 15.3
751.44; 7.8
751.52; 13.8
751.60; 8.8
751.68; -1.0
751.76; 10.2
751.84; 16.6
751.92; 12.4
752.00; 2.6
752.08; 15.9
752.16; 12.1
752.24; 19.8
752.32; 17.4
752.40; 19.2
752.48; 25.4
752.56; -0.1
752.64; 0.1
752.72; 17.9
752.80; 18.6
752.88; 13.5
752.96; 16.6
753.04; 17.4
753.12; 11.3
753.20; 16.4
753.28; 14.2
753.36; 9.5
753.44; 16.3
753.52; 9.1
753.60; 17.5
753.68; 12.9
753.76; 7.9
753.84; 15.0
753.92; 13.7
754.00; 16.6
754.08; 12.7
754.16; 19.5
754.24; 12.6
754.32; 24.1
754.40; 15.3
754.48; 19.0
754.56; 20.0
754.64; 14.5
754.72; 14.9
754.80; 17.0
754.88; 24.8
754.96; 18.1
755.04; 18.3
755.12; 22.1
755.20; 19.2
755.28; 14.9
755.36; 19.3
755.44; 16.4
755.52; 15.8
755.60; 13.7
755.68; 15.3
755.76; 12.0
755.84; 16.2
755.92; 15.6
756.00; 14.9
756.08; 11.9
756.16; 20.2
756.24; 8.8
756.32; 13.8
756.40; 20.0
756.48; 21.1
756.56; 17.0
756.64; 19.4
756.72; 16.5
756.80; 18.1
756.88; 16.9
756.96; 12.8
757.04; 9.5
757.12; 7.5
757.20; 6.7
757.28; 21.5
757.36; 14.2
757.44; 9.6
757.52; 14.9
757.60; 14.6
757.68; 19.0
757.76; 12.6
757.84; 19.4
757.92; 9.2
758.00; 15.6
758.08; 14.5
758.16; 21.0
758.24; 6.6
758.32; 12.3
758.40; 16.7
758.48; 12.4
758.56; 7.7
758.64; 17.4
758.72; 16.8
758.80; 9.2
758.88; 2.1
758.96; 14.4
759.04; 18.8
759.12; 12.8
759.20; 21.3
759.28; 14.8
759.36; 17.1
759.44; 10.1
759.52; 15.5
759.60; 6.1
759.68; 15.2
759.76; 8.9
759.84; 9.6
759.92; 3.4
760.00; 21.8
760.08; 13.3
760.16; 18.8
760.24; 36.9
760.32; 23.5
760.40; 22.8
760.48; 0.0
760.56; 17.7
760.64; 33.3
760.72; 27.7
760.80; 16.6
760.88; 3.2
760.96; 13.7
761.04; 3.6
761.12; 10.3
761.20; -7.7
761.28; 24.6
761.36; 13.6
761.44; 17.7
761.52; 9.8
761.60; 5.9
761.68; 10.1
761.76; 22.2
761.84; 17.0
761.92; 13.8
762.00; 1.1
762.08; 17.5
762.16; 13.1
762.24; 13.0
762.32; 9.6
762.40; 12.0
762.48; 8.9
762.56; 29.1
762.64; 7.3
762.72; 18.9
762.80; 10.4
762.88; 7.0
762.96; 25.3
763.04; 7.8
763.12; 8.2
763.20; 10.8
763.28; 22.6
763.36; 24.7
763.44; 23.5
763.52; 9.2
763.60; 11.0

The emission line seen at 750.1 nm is H-beta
